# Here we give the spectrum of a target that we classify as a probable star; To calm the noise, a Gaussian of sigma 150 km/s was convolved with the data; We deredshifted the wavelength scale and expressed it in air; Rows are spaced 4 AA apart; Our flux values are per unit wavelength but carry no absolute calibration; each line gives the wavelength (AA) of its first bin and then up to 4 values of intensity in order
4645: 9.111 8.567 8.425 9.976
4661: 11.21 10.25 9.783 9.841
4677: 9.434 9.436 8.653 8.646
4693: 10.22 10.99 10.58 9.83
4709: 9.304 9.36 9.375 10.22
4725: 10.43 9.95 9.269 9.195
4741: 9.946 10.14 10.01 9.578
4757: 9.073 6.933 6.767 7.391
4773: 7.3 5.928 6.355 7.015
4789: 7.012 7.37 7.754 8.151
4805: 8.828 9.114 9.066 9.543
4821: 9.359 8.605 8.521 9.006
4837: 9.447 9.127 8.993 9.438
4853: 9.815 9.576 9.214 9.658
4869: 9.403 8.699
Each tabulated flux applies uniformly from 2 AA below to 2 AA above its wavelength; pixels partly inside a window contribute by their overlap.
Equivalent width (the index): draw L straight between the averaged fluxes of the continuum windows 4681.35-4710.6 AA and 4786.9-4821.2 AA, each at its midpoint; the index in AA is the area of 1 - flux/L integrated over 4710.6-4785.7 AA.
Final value 3.71 AA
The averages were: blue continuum 9.73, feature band 8.68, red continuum 8.42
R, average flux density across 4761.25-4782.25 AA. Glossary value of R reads 6.78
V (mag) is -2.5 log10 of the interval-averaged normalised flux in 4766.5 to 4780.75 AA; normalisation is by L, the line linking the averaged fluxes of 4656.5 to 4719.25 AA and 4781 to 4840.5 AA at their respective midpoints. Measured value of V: 0.28 mag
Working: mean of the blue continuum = 9.8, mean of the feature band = 6.81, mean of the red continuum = 8.43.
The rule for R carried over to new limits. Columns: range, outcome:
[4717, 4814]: 8.46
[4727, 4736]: 9.56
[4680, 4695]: 9.23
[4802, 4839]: 9.03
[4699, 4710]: 9.96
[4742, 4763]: 9.18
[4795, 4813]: 8.53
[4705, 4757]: 9.71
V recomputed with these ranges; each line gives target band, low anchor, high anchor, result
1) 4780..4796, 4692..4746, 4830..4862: 0.337 mag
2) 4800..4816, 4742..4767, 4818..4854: 0.018 mag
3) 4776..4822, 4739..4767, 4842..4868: 0.151 mag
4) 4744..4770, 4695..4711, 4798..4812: 0.103 mag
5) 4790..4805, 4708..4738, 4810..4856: 0.188 mag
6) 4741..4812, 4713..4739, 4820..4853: 0.179 mag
